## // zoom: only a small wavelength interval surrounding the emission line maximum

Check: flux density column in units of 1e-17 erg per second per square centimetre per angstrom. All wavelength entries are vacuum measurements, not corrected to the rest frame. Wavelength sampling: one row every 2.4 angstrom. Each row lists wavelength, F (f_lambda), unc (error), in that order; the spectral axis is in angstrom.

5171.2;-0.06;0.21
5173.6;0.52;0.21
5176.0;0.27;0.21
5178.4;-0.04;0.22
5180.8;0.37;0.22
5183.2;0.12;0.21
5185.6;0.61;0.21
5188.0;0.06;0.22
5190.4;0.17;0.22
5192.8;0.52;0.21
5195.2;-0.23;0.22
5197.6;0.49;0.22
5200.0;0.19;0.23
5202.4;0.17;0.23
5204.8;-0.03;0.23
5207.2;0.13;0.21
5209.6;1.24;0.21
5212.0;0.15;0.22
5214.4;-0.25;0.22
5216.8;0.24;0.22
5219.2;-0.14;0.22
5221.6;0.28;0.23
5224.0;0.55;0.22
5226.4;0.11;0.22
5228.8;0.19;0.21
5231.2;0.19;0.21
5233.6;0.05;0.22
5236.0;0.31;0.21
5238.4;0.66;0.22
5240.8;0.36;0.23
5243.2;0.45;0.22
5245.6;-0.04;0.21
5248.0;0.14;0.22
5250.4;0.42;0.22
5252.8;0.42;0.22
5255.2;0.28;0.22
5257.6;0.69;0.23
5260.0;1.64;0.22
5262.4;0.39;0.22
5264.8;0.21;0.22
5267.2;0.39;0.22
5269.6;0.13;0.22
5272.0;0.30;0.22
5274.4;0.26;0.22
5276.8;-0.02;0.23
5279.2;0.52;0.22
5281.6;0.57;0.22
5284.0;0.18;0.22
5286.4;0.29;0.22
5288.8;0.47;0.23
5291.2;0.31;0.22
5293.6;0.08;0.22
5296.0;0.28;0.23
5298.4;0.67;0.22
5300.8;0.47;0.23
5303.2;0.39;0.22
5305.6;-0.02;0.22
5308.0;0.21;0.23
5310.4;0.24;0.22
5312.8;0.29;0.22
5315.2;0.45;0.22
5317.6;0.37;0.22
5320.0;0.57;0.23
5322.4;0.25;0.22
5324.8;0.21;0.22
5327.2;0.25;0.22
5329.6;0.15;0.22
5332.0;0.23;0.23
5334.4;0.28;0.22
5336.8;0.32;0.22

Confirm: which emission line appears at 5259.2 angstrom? [O III]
